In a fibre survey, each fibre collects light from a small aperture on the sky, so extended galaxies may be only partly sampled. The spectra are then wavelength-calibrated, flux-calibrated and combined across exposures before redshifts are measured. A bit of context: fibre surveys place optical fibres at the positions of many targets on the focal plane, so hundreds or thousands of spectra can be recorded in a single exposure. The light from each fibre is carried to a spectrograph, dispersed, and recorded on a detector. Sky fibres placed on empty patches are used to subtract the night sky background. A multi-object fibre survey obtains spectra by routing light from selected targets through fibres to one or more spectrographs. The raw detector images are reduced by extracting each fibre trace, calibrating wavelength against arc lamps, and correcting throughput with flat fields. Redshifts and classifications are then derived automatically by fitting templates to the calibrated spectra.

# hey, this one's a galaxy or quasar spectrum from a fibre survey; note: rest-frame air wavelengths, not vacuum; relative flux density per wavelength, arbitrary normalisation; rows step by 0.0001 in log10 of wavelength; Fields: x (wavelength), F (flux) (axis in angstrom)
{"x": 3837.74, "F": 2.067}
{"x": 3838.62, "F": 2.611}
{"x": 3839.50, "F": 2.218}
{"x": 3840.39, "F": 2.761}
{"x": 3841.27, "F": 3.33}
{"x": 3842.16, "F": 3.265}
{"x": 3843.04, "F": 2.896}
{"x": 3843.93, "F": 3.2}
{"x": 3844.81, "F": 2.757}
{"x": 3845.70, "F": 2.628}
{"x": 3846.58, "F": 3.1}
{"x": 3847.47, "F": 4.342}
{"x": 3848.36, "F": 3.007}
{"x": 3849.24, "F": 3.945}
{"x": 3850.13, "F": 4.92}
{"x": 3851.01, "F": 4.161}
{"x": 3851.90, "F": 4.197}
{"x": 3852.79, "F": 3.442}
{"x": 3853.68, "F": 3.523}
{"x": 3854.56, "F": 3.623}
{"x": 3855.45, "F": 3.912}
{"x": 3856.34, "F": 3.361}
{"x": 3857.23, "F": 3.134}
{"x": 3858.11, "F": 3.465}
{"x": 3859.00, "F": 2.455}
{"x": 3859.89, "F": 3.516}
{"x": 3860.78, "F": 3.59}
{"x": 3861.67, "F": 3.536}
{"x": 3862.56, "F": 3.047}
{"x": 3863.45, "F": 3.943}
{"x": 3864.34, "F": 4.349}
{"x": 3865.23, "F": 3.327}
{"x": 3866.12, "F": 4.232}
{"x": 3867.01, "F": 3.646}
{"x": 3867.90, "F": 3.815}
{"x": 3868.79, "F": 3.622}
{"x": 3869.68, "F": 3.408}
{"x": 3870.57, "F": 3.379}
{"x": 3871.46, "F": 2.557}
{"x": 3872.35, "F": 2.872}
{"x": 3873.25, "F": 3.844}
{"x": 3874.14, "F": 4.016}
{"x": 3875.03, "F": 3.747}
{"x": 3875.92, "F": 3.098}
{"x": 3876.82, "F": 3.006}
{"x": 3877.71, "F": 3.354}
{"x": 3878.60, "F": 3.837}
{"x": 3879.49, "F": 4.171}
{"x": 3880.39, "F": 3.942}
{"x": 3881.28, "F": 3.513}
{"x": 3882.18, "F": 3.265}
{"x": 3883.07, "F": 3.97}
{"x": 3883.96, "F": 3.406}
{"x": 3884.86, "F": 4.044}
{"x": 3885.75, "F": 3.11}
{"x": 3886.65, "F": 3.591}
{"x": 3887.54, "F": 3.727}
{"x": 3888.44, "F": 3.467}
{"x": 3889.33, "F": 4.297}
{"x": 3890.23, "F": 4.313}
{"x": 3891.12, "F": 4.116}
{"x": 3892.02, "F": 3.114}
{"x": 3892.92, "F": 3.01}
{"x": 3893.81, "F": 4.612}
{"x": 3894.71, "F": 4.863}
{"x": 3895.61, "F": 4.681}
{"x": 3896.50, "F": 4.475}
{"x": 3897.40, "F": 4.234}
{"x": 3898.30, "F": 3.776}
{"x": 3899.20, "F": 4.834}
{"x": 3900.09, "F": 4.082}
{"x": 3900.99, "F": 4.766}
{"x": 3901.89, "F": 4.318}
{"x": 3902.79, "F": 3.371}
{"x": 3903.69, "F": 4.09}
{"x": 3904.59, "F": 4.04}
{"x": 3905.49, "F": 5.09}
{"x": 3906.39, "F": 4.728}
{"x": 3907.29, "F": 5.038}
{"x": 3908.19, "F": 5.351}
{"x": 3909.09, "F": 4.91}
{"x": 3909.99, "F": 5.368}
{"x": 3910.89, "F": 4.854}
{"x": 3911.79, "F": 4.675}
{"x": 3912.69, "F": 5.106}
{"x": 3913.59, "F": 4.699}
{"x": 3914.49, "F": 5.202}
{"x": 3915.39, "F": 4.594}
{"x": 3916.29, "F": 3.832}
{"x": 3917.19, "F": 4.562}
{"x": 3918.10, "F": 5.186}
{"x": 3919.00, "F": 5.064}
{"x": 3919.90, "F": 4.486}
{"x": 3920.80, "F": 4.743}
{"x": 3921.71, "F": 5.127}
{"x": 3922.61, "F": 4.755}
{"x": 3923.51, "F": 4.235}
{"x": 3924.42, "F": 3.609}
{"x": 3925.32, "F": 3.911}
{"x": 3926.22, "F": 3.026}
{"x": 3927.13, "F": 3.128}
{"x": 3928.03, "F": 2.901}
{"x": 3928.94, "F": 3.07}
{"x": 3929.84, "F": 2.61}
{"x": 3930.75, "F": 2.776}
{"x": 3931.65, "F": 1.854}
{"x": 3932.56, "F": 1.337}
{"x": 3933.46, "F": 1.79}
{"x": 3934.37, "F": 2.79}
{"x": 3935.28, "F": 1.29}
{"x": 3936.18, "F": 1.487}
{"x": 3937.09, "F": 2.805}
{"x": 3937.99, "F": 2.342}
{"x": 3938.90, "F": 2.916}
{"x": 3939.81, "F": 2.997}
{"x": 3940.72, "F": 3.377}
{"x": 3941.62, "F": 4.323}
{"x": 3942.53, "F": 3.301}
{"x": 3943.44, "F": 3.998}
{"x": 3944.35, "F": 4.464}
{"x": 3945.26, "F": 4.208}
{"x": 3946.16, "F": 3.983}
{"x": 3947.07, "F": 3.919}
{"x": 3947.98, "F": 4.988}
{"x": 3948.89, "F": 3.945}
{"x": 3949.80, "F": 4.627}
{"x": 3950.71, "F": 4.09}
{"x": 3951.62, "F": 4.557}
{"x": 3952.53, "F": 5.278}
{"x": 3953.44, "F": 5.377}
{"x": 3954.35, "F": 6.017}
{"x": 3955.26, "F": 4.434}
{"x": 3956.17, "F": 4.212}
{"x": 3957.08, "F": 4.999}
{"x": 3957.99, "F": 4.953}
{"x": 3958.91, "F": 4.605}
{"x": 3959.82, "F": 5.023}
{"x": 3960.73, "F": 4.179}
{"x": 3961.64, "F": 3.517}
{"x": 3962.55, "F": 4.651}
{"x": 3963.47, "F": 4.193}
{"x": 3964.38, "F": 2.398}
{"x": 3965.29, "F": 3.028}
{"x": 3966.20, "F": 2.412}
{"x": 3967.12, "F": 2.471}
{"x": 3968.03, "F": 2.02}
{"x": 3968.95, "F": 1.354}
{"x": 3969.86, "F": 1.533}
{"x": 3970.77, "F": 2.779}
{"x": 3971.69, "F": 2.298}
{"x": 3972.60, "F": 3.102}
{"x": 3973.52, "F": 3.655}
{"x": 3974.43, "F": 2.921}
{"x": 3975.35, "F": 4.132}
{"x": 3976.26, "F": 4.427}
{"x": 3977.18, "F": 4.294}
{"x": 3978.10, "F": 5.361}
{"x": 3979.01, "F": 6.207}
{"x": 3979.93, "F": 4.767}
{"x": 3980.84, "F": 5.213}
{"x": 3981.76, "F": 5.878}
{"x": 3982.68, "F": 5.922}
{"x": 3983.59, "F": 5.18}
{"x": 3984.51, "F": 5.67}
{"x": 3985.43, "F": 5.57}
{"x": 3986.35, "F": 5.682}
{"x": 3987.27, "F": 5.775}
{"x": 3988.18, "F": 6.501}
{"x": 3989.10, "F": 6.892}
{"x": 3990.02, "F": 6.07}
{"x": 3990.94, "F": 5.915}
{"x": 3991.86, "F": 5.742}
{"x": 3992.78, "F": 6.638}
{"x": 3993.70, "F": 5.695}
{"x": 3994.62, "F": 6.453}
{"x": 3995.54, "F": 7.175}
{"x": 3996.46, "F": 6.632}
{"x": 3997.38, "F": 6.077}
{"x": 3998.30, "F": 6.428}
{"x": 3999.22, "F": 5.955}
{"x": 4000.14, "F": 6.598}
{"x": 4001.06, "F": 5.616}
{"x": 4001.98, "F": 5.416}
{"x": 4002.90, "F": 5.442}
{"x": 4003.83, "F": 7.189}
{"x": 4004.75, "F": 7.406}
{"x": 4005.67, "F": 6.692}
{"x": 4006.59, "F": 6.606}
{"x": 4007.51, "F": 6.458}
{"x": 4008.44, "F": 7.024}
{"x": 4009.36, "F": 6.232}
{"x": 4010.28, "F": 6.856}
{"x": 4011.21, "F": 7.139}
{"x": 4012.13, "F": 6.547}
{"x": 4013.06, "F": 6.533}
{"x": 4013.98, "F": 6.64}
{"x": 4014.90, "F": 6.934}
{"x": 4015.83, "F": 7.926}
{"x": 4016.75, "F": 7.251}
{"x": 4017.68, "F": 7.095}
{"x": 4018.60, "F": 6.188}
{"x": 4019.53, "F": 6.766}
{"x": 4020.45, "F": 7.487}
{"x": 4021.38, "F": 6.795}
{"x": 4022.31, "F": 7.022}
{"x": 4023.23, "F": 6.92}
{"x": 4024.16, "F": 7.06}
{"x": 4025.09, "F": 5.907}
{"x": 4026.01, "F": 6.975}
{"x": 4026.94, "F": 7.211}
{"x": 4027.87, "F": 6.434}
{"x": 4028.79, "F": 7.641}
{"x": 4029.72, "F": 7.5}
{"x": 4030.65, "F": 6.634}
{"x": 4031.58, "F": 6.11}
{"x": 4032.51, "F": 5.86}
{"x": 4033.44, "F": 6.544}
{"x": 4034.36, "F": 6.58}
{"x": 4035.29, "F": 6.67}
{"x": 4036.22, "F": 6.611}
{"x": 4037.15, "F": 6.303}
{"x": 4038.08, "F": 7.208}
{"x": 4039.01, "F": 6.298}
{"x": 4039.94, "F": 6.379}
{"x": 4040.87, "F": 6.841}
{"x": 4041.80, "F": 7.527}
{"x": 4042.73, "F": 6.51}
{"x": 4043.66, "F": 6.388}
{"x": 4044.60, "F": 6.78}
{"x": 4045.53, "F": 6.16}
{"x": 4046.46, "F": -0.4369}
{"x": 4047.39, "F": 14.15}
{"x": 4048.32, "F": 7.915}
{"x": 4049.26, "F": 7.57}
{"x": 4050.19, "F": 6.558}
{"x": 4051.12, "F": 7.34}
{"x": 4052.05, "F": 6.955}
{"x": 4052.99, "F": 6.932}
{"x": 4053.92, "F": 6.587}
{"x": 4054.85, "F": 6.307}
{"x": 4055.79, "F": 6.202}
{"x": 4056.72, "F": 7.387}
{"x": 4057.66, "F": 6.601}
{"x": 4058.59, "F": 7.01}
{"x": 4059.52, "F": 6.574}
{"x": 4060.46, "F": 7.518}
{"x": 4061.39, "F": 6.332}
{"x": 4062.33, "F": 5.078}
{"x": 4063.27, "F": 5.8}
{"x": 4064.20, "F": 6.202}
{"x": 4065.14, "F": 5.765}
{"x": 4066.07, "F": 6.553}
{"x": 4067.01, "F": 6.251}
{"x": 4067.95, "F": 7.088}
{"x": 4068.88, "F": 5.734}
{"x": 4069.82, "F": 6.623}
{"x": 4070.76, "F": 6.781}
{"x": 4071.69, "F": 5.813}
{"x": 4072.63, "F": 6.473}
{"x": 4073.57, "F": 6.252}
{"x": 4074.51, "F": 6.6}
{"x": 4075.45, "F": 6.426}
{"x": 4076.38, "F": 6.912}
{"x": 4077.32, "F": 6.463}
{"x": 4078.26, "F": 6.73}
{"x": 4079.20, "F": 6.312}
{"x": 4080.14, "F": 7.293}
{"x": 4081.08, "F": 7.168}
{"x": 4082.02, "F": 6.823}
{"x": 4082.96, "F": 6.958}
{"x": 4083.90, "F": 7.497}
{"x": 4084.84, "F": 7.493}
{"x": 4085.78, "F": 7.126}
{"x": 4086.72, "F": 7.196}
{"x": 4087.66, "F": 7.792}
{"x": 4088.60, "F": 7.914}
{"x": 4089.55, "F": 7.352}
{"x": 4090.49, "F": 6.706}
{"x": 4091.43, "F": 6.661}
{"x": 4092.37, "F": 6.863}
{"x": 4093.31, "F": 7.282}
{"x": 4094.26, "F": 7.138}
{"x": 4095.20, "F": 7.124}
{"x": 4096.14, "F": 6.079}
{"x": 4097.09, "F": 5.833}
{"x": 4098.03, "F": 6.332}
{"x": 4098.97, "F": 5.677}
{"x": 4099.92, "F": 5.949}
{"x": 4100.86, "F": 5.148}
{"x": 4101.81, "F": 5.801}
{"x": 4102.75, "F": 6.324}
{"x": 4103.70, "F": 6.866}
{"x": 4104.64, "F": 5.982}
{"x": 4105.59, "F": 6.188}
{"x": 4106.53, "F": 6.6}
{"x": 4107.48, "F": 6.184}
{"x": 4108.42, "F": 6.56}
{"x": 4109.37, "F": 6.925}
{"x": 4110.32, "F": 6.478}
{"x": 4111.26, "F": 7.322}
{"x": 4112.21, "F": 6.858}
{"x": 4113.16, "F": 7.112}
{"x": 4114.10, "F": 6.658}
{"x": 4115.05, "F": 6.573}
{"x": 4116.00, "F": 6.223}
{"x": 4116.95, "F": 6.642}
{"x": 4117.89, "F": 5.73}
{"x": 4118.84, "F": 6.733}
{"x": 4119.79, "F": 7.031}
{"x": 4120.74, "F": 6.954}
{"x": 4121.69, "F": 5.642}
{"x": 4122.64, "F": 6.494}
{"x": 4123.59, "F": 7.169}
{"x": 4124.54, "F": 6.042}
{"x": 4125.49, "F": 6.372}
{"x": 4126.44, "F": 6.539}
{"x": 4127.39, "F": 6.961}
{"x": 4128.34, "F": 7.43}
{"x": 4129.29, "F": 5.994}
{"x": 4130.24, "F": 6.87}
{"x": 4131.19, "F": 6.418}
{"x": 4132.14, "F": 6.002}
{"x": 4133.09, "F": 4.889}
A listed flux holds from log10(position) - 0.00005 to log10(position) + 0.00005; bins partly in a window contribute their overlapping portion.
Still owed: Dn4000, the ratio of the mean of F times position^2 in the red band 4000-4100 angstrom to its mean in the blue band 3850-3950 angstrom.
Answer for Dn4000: 1.9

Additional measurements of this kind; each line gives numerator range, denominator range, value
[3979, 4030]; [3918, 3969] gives 1.81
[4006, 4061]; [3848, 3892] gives 2.04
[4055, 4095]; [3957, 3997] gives 1.52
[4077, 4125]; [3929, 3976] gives 2.07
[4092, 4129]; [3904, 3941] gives 1.88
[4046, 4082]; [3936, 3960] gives 1.70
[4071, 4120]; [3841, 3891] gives 2.10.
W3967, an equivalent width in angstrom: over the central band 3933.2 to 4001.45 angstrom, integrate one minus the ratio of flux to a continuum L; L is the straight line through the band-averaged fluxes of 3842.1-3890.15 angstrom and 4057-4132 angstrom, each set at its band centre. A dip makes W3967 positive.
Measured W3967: 7.0 angstrom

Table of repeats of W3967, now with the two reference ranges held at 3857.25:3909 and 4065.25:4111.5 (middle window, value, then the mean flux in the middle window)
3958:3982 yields 6.3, 3.71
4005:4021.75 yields -3.7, 6.85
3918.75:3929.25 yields 0.9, 4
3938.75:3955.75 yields 1.6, 4.28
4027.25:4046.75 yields -1.5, 6.38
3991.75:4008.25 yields -2.8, 6.37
